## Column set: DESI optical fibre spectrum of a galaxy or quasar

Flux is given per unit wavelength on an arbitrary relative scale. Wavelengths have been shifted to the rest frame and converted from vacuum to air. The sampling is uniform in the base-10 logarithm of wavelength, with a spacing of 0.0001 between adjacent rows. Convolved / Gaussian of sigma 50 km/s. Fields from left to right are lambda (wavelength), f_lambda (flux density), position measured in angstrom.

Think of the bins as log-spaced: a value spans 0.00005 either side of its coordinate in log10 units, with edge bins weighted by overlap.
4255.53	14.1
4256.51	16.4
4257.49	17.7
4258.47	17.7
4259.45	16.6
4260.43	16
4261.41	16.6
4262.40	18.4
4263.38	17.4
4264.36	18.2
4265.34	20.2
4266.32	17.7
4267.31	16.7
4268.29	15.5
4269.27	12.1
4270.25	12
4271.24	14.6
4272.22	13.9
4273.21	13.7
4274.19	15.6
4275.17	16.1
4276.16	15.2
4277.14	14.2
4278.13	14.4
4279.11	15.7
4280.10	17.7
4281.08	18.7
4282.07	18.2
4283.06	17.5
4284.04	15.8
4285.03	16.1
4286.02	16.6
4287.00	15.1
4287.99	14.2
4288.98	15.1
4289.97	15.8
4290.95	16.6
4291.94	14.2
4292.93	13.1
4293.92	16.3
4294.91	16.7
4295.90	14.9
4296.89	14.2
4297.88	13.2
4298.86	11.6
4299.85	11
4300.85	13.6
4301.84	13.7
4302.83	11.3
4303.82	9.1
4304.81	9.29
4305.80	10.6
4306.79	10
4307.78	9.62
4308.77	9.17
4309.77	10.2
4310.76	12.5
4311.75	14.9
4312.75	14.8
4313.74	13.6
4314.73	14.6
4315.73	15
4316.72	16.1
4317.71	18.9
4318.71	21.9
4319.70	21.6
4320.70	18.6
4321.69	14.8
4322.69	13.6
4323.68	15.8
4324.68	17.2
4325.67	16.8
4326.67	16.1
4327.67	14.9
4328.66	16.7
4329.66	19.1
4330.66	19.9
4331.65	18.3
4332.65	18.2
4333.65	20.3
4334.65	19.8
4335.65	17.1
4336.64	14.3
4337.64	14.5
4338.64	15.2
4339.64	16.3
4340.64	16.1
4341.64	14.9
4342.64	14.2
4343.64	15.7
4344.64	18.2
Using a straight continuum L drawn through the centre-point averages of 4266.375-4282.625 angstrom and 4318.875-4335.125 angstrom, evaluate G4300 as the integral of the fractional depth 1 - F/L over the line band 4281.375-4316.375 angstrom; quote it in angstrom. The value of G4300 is 5.7 angstrom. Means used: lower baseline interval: 15.3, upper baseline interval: 17.7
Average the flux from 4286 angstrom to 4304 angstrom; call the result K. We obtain 14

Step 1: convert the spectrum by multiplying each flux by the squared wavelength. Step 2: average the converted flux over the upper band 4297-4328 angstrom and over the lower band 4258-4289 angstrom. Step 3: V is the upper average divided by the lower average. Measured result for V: 0.89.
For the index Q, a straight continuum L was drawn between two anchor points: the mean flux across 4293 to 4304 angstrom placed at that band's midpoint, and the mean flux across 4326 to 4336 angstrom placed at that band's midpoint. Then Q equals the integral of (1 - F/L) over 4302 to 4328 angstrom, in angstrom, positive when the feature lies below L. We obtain 2.6 angstrom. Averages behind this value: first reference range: 13.3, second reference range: 18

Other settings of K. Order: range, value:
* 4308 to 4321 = 15.4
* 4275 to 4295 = 15.8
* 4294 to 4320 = 13.5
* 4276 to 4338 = 15.2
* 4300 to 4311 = 10.8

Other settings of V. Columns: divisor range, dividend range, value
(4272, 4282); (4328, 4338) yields 1.17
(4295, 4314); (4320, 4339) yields 1.43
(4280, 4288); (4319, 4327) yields 1.03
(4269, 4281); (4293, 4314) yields 0.85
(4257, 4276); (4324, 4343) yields 1.08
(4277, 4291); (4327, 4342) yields 1.08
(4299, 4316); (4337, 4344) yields 1.30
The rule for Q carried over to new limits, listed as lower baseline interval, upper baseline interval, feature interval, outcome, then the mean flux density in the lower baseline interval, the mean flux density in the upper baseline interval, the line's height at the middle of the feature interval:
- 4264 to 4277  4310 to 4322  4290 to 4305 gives 2.4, 15.4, 16.3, 16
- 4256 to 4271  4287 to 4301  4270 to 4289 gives -0.2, 16.6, 14.4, 15.4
